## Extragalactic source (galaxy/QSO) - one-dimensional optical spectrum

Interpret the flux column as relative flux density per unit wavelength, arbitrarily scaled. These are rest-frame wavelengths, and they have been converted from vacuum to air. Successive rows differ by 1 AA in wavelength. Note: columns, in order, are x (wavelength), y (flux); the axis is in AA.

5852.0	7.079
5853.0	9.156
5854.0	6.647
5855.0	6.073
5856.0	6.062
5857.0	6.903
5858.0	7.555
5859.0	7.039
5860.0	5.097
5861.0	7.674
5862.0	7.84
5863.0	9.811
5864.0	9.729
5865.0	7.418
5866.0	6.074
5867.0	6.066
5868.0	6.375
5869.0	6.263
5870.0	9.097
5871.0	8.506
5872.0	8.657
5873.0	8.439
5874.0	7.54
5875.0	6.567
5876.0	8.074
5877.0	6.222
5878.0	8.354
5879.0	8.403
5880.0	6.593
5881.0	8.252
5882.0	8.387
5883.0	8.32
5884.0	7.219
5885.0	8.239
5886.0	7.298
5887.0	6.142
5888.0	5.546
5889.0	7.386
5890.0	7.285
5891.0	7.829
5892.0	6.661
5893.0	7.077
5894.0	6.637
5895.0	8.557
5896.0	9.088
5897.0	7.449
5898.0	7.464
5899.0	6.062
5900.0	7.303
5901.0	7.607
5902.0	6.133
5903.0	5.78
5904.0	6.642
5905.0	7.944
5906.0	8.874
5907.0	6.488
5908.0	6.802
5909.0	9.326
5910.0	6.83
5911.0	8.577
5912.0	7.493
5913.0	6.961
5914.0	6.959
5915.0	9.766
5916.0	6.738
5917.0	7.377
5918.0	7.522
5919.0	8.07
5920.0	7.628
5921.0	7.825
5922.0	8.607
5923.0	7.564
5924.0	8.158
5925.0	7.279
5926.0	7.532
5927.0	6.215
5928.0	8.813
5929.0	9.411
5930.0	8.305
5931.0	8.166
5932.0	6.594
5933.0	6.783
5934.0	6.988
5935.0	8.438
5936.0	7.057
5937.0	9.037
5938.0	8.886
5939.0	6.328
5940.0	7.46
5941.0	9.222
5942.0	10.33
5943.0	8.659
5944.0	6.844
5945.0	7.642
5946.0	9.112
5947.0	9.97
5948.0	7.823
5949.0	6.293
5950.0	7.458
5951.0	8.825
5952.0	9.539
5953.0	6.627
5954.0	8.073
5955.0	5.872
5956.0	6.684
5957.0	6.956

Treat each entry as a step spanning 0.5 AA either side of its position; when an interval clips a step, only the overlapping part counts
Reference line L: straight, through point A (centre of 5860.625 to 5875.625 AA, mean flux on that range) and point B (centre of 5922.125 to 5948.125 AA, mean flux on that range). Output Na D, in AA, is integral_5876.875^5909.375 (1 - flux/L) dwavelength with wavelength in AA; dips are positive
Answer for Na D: 1.9 AA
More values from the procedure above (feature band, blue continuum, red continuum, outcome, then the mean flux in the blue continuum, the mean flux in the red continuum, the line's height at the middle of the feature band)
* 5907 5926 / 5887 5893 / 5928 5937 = -0.6 AA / 6.89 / 7.85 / 7.49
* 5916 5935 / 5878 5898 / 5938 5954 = 0.5 AA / 7.51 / 8.16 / 7.93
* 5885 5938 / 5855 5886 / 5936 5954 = 2.6 AA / 7.53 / 8.2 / 7.9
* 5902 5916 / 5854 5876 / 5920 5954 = 0.5 AA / 7.37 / 7.99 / 7.75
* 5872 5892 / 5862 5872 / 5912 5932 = 0.7 AA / 7.76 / 7.8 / 7.77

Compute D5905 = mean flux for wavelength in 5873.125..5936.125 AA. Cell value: 7.52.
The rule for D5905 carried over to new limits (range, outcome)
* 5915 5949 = 7.95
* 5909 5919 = 7.69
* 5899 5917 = 7.39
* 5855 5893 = 7.41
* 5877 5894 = 7.38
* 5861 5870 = 7.55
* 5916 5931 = 7.85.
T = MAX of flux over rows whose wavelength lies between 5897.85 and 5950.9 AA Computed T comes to 10.33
